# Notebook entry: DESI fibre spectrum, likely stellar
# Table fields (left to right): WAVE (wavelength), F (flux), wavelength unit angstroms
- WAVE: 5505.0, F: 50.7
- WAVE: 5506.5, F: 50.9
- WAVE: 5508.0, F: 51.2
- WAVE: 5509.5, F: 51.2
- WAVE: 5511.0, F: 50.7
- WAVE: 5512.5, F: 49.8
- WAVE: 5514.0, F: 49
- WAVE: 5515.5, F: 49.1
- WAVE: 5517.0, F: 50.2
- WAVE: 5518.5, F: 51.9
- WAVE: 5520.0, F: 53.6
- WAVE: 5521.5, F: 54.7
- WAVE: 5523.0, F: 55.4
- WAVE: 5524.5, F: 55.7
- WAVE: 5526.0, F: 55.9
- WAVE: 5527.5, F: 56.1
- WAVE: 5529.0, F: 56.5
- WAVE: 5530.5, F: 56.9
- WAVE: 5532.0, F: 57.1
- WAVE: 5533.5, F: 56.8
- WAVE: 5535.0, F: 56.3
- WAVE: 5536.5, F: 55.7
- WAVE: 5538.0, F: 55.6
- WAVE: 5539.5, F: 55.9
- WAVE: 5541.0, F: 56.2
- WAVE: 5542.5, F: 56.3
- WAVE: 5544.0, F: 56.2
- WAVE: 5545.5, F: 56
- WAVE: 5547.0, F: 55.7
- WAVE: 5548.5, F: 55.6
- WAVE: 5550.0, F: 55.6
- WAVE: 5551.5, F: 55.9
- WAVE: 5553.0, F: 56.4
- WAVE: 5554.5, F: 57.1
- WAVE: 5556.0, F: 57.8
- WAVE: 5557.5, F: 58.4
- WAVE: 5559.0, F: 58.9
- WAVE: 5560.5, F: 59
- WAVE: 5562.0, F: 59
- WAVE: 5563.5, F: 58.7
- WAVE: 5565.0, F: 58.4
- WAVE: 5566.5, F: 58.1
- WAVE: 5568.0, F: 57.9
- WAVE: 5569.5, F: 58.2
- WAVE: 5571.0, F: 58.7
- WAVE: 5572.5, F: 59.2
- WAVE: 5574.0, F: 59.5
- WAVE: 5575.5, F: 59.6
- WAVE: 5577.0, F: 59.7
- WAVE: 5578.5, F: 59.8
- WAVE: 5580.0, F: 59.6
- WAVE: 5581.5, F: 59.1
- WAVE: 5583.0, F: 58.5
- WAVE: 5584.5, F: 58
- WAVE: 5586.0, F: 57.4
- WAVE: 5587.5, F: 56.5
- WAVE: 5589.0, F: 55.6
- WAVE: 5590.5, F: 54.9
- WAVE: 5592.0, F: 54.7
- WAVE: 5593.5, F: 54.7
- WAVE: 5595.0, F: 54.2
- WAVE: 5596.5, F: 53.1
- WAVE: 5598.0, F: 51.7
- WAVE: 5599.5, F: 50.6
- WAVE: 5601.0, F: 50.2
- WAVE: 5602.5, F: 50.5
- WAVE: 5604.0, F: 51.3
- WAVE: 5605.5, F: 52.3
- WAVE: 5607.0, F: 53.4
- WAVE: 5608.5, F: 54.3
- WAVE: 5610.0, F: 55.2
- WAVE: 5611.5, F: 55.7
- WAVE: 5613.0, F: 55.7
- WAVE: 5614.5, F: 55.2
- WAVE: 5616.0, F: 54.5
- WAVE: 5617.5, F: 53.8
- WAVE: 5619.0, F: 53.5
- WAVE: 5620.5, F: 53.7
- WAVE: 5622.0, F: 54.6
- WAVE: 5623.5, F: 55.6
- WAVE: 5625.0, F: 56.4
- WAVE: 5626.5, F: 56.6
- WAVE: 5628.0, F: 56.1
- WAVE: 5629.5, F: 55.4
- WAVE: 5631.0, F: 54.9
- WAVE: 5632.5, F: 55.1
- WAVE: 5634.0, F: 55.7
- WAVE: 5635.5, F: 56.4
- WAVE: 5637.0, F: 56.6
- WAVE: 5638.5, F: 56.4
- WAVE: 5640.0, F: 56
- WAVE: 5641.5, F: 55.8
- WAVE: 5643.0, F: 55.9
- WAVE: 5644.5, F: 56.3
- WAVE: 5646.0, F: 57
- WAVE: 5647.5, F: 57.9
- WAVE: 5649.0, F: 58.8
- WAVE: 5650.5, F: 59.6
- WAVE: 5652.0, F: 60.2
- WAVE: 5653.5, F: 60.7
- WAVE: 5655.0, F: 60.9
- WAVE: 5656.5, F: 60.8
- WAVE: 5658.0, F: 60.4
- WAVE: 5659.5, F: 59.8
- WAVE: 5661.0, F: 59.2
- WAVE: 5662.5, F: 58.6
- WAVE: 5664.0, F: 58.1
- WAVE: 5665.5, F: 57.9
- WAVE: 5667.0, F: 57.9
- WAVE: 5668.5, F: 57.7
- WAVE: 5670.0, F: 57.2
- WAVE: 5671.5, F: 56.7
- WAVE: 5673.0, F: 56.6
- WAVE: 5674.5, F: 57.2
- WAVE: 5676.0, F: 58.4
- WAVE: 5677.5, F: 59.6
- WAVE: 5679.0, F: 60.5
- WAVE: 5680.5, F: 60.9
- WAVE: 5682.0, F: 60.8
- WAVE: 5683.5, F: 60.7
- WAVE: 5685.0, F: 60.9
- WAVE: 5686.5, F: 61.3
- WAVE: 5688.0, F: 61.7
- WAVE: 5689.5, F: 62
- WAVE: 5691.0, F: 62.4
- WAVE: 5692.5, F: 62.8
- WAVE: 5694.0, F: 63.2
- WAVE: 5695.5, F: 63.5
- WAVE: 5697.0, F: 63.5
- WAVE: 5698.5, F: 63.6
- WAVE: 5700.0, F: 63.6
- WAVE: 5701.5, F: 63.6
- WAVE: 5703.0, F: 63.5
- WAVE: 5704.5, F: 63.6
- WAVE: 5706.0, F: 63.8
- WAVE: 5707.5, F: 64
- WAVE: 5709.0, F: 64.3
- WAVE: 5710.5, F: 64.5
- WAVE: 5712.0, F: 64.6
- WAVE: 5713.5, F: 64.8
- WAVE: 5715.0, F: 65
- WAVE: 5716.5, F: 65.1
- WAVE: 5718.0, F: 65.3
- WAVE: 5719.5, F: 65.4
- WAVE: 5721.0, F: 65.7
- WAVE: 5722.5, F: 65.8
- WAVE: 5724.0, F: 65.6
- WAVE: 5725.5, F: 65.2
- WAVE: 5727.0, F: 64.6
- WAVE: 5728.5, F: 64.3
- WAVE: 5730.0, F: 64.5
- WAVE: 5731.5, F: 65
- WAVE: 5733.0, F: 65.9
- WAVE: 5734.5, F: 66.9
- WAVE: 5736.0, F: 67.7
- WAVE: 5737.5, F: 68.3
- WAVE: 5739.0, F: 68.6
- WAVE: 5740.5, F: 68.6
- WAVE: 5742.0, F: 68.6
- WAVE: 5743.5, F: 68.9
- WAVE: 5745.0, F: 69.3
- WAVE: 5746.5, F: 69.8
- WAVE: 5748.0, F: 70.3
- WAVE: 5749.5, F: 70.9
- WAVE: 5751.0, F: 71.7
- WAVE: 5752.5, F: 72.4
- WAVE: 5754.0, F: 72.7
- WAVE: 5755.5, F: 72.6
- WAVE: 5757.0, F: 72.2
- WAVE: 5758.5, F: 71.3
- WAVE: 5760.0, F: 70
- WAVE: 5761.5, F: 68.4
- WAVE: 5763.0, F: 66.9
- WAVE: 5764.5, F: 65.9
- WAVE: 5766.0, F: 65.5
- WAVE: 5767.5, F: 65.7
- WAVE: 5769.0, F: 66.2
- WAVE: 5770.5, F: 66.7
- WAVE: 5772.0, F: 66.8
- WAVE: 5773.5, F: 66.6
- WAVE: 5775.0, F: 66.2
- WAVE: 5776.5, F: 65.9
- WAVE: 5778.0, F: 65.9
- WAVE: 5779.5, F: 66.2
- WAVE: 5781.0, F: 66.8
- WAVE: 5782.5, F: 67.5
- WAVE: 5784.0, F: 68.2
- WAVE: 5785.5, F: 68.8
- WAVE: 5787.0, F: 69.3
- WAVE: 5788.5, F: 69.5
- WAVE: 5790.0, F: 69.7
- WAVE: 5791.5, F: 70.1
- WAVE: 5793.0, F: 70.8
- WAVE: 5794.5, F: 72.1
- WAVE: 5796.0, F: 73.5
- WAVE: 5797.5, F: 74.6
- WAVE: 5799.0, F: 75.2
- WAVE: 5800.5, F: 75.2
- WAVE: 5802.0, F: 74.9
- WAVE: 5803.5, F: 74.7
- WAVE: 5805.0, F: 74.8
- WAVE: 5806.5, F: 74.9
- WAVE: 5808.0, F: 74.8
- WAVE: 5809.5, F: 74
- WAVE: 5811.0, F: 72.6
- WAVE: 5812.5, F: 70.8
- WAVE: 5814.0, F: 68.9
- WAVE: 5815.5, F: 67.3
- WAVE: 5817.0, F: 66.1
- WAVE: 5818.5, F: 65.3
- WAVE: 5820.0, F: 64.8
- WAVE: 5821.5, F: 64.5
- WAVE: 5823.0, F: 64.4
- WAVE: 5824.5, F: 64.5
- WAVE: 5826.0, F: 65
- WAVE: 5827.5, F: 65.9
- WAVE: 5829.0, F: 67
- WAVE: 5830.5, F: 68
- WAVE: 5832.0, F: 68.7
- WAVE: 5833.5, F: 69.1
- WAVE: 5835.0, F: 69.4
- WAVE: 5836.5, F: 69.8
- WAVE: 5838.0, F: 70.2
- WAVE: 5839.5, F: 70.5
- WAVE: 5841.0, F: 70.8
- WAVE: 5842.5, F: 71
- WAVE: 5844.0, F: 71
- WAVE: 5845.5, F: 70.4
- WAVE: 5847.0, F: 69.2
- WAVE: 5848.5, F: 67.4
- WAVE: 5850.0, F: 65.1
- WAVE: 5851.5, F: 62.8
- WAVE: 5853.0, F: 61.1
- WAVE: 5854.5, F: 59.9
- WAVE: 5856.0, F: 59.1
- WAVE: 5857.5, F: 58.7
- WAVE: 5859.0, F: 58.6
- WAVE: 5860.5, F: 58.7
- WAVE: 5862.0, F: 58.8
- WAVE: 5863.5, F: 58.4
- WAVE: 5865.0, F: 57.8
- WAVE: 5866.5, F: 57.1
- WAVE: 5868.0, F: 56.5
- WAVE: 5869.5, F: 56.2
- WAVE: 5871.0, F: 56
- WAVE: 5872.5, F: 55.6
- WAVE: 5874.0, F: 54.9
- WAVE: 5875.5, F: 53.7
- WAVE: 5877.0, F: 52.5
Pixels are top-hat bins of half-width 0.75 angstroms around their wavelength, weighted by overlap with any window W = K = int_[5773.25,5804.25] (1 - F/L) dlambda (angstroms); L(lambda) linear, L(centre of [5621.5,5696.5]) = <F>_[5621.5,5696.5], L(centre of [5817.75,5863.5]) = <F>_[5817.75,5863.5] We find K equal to -3.2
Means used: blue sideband 58.5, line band 70.1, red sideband 65.5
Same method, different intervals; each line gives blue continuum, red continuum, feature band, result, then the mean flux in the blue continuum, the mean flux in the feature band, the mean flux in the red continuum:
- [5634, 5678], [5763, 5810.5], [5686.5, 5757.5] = -2.28 angstroms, 58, 66.1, 69.9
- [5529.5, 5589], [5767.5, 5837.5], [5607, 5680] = 5.42 angstroms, 57.5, 57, 69.1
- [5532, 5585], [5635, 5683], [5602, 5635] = 1.99 angstroms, 57.6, 54.6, 58.4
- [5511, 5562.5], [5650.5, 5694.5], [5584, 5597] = 0.38 angstroms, 55.4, 55.5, 59.8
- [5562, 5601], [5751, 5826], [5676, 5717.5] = 0.71 angstroms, 57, 62.8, 69.4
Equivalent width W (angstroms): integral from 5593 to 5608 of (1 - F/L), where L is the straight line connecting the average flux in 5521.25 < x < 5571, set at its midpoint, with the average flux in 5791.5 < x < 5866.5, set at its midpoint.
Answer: 1.7 angstroms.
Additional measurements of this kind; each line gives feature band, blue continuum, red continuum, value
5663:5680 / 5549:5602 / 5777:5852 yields 1.1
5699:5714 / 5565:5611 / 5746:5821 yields 0.1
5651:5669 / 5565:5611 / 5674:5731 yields 0.3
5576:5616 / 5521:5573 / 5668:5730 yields 2.5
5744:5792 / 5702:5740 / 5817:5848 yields -1.6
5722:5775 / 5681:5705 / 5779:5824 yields -1.2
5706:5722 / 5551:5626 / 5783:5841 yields -0.2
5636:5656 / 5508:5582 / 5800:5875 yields 0.5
